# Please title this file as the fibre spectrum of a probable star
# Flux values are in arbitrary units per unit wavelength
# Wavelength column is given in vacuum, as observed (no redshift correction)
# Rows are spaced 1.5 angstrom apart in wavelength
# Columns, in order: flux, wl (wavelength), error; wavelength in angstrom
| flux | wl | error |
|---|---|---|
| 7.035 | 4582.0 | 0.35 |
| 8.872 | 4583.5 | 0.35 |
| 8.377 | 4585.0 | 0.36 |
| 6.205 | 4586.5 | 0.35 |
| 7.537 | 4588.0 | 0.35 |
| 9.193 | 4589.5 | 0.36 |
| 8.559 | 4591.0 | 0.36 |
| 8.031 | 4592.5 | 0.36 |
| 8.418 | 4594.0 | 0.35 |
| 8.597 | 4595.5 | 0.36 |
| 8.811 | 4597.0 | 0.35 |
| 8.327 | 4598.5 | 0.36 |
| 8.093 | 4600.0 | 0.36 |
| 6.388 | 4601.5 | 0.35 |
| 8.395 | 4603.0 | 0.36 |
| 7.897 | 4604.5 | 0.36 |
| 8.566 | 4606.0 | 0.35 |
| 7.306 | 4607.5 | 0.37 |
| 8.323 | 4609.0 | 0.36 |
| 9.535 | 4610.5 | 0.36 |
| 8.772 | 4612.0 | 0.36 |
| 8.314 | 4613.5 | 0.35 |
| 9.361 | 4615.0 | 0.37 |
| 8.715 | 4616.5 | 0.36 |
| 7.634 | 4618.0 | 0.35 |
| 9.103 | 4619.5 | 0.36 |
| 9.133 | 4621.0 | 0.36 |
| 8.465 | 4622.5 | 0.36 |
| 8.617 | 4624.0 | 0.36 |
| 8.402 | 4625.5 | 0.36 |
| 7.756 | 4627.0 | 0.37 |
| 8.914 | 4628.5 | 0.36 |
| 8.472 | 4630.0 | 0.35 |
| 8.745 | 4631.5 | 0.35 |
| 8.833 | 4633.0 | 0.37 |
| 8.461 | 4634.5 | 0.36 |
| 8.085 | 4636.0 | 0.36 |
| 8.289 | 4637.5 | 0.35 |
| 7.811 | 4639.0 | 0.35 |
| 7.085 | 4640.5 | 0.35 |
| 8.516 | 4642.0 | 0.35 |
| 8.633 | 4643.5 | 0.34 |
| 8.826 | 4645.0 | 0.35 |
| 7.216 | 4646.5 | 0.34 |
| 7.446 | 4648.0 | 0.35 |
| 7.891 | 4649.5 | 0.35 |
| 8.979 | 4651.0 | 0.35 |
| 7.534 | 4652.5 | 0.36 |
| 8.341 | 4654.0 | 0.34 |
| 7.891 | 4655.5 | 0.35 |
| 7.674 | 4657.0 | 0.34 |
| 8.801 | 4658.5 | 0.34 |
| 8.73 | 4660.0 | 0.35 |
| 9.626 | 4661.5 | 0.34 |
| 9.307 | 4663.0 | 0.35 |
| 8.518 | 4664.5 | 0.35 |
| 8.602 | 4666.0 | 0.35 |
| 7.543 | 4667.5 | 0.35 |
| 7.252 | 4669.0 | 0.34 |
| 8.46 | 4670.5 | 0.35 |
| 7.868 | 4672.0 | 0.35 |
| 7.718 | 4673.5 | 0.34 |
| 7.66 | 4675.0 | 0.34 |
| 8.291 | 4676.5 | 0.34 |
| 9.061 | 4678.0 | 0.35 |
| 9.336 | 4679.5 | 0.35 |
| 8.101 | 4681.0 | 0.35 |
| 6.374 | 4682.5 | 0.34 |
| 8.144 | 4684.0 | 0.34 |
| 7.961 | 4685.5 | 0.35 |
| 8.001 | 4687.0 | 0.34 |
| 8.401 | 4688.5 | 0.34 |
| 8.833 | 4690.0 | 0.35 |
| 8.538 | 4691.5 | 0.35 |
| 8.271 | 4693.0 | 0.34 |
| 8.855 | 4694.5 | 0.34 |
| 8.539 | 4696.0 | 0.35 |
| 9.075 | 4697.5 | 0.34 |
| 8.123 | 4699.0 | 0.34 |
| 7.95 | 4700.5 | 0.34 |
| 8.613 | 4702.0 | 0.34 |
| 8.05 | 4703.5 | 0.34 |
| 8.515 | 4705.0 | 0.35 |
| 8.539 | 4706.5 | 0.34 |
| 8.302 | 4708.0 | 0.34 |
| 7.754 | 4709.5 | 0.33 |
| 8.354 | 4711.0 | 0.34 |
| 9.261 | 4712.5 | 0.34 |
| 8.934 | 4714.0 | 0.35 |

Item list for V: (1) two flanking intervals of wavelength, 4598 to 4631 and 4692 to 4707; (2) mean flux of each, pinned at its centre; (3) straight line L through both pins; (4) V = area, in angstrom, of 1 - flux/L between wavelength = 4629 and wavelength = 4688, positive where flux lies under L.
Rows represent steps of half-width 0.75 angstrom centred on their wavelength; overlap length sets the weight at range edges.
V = 1.5 angstrom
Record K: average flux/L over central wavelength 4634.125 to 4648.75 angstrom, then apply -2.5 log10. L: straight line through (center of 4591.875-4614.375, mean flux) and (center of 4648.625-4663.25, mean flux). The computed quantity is 0.05 mag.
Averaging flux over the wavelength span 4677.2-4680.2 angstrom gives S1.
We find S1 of 9.18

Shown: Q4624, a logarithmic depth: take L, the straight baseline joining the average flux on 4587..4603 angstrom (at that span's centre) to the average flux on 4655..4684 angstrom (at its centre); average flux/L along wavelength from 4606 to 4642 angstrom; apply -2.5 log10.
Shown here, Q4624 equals -0.03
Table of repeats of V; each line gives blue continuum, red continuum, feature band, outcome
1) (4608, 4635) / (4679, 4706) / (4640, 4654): 0.8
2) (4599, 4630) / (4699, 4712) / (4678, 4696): 0.0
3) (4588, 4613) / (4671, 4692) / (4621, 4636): -0.5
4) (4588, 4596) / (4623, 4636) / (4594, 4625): 0.2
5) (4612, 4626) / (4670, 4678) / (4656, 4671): -0.5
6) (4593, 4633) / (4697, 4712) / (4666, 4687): 0.9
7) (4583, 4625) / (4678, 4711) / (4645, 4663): 0.1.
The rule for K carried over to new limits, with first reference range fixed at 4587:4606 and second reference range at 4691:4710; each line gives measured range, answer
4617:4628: -0.03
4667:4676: 0.08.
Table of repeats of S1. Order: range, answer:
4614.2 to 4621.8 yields 8.78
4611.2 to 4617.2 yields 8.8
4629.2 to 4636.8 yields 8.52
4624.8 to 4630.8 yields 8.39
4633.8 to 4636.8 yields 8.27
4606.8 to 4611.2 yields 8.39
